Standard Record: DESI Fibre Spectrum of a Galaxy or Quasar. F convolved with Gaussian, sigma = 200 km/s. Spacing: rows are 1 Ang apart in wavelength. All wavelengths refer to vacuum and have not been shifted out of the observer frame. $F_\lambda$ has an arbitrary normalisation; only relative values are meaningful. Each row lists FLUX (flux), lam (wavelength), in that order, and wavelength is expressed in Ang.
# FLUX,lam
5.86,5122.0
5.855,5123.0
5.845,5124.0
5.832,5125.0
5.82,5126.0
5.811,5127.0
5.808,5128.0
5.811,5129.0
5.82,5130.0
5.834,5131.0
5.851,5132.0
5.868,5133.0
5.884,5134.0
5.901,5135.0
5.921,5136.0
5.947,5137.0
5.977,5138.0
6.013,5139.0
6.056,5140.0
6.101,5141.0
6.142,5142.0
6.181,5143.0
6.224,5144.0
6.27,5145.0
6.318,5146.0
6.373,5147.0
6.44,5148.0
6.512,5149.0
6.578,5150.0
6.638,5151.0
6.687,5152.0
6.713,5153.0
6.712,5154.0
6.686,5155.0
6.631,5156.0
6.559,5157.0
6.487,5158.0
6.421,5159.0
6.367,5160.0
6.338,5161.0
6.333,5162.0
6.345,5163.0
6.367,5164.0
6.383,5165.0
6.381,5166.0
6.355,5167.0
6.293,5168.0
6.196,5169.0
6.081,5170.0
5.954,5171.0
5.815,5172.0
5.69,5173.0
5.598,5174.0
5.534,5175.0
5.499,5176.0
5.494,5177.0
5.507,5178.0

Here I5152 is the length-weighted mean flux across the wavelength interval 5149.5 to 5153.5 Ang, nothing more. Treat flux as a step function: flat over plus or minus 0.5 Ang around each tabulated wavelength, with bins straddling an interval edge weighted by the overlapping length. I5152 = 6.65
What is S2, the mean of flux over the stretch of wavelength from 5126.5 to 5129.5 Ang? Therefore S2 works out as 5.81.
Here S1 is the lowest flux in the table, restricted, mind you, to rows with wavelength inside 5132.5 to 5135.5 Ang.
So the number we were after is 5.868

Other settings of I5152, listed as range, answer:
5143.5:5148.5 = 6.33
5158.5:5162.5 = 6.36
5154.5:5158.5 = 6.59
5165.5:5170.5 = 6.26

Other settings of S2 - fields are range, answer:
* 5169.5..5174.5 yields 5.83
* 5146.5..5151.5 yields 6.51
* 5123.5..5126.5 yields 5.83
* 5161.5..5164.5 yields 6.35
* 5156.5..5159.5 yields 6.49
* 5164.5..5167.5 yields 6.37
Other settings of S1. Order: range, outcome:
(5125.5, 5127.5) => 5.811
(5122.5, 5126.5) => 5.82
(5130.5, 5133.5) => 5.834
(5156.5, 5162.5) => 6.333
